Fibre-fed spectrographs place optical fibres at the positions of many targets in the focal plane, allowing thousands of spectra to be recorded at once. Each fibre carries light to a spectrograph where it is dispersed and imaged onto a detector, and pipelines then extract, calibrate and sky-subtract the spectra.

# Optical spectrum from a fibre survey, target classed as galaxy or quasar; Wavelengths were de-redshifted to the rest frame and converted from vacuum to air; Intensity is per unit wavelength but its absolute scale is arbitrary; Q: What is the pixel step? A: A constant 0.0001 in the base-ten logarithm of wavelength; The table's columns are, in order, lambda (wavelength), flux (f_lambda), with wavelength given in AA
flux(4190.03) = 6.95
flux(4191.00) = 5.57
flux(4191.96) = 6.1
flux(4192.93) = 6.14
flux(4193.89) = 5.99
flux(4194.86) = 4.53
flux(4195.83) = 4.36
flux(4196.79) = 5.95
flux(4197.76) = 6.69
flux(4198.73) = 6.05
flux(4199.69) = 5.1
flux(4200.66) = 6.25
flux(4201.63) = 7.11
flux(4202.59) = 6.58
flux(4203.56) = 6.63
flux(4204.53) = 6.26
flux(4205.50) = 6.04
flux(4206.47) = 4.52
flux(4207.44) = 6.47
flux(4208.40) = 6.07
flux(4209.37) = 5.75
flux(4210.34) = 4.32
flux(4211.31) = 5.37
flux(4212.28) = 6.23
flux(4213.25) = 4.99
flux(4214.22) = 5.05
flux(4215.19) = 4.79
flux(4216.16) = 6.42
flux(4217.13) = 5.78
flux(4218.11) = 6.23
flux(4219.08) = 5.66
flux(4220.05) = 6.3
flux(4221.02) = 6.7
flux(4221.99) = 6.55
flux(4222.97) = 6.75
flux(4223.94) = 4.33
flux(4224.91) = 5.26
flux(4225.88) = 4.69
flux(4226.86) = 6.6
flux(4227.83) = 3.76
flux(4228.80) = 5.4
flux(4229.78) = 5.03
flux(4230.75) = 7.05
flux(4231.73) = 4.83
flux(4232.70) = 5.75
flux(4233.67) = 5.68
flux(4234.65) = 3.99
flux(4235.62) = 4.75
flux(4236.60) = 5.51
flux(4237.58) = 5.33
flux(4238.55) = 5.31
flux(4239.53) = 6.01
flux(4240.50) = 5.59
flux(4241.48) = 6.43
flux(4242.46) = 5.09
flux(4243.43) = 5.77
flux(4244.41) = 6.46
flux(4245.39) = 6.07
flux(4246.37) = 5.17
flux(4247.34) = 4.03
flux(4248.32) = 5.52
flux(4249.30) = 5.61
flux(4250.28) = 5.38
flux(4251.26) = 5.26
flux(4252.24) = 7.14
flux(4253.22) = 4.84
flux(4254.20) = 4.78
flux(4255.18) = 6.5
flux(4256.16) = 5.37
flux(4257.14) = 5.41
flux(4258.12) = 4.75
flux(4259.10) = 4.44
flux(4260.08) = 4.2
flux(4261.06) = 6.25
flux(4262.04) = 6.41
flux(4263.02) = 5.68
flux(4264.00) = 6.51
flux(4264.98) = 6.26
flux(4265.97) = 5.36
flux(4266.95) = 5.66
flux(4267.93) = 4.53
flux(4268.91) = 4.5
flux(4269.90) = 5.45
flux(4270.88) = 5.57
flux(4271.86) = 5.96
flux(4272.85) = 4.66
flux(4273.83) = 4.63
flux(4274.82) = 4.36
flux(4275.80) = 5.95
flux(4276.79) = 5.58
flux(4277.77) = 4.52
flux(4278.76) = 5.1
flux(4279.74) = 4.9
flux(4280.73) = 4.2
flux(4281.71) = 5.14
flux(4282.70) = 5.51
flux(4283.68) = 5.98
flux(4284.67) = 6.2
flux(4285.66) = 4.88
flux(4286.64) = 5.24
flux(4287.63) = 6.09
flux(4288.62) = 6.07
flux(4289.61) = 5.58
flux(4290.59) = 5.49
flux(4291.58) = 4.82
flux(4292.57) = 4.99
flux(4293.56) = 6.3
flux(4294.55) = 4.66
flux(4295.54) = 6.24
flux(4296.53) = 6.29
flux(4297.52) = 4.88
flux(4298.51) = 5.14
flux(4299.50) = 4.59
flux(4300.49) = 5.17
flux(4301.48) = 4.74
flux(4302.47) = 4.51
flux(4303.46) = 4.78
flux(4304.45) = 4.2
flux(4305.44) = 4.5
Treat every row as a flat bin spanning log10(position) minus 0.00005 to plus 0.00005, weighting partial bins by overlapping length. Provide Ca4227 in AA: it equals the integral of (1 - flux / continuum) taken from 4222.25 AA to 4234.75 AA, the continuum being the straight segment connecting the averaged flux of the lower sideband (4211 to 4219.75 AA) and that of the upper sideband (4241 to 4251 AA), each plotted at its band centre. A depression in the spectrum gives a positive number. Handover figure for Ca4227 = 0.5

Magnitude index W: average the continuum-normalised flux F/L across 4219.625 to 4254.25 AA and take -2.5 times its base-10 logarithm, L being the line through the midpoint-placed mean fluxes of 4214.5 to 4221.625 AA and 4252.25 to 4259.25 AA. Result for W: 0.02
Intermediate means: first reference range 5.97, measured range 5.53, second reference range 5.33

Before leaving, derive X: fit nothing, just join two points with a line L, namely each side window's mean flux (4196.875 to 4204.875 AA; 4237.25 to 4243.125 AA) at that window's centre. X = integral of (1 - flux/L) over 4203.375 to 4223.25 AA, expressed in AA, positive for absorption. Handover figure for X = 0.87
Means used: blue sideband 6.31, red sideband 5.65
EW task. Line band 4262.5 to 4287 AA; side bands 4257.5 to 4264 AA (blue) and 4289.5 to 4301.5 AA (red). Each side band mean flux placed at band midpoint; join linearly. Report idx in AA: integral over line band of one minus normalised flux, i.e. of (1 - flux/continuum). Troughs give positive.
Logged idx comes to 0.29 AA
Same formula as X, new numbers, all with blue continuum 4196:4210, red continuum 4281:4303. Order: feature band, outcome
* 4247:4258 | 0.46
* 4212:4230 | 0.93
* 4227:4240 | 1.17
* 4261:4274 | 0.08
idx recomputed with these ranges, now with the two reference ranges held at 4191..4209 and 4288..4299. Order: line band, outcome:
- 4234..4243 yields 0.6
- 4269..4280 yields 0.9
